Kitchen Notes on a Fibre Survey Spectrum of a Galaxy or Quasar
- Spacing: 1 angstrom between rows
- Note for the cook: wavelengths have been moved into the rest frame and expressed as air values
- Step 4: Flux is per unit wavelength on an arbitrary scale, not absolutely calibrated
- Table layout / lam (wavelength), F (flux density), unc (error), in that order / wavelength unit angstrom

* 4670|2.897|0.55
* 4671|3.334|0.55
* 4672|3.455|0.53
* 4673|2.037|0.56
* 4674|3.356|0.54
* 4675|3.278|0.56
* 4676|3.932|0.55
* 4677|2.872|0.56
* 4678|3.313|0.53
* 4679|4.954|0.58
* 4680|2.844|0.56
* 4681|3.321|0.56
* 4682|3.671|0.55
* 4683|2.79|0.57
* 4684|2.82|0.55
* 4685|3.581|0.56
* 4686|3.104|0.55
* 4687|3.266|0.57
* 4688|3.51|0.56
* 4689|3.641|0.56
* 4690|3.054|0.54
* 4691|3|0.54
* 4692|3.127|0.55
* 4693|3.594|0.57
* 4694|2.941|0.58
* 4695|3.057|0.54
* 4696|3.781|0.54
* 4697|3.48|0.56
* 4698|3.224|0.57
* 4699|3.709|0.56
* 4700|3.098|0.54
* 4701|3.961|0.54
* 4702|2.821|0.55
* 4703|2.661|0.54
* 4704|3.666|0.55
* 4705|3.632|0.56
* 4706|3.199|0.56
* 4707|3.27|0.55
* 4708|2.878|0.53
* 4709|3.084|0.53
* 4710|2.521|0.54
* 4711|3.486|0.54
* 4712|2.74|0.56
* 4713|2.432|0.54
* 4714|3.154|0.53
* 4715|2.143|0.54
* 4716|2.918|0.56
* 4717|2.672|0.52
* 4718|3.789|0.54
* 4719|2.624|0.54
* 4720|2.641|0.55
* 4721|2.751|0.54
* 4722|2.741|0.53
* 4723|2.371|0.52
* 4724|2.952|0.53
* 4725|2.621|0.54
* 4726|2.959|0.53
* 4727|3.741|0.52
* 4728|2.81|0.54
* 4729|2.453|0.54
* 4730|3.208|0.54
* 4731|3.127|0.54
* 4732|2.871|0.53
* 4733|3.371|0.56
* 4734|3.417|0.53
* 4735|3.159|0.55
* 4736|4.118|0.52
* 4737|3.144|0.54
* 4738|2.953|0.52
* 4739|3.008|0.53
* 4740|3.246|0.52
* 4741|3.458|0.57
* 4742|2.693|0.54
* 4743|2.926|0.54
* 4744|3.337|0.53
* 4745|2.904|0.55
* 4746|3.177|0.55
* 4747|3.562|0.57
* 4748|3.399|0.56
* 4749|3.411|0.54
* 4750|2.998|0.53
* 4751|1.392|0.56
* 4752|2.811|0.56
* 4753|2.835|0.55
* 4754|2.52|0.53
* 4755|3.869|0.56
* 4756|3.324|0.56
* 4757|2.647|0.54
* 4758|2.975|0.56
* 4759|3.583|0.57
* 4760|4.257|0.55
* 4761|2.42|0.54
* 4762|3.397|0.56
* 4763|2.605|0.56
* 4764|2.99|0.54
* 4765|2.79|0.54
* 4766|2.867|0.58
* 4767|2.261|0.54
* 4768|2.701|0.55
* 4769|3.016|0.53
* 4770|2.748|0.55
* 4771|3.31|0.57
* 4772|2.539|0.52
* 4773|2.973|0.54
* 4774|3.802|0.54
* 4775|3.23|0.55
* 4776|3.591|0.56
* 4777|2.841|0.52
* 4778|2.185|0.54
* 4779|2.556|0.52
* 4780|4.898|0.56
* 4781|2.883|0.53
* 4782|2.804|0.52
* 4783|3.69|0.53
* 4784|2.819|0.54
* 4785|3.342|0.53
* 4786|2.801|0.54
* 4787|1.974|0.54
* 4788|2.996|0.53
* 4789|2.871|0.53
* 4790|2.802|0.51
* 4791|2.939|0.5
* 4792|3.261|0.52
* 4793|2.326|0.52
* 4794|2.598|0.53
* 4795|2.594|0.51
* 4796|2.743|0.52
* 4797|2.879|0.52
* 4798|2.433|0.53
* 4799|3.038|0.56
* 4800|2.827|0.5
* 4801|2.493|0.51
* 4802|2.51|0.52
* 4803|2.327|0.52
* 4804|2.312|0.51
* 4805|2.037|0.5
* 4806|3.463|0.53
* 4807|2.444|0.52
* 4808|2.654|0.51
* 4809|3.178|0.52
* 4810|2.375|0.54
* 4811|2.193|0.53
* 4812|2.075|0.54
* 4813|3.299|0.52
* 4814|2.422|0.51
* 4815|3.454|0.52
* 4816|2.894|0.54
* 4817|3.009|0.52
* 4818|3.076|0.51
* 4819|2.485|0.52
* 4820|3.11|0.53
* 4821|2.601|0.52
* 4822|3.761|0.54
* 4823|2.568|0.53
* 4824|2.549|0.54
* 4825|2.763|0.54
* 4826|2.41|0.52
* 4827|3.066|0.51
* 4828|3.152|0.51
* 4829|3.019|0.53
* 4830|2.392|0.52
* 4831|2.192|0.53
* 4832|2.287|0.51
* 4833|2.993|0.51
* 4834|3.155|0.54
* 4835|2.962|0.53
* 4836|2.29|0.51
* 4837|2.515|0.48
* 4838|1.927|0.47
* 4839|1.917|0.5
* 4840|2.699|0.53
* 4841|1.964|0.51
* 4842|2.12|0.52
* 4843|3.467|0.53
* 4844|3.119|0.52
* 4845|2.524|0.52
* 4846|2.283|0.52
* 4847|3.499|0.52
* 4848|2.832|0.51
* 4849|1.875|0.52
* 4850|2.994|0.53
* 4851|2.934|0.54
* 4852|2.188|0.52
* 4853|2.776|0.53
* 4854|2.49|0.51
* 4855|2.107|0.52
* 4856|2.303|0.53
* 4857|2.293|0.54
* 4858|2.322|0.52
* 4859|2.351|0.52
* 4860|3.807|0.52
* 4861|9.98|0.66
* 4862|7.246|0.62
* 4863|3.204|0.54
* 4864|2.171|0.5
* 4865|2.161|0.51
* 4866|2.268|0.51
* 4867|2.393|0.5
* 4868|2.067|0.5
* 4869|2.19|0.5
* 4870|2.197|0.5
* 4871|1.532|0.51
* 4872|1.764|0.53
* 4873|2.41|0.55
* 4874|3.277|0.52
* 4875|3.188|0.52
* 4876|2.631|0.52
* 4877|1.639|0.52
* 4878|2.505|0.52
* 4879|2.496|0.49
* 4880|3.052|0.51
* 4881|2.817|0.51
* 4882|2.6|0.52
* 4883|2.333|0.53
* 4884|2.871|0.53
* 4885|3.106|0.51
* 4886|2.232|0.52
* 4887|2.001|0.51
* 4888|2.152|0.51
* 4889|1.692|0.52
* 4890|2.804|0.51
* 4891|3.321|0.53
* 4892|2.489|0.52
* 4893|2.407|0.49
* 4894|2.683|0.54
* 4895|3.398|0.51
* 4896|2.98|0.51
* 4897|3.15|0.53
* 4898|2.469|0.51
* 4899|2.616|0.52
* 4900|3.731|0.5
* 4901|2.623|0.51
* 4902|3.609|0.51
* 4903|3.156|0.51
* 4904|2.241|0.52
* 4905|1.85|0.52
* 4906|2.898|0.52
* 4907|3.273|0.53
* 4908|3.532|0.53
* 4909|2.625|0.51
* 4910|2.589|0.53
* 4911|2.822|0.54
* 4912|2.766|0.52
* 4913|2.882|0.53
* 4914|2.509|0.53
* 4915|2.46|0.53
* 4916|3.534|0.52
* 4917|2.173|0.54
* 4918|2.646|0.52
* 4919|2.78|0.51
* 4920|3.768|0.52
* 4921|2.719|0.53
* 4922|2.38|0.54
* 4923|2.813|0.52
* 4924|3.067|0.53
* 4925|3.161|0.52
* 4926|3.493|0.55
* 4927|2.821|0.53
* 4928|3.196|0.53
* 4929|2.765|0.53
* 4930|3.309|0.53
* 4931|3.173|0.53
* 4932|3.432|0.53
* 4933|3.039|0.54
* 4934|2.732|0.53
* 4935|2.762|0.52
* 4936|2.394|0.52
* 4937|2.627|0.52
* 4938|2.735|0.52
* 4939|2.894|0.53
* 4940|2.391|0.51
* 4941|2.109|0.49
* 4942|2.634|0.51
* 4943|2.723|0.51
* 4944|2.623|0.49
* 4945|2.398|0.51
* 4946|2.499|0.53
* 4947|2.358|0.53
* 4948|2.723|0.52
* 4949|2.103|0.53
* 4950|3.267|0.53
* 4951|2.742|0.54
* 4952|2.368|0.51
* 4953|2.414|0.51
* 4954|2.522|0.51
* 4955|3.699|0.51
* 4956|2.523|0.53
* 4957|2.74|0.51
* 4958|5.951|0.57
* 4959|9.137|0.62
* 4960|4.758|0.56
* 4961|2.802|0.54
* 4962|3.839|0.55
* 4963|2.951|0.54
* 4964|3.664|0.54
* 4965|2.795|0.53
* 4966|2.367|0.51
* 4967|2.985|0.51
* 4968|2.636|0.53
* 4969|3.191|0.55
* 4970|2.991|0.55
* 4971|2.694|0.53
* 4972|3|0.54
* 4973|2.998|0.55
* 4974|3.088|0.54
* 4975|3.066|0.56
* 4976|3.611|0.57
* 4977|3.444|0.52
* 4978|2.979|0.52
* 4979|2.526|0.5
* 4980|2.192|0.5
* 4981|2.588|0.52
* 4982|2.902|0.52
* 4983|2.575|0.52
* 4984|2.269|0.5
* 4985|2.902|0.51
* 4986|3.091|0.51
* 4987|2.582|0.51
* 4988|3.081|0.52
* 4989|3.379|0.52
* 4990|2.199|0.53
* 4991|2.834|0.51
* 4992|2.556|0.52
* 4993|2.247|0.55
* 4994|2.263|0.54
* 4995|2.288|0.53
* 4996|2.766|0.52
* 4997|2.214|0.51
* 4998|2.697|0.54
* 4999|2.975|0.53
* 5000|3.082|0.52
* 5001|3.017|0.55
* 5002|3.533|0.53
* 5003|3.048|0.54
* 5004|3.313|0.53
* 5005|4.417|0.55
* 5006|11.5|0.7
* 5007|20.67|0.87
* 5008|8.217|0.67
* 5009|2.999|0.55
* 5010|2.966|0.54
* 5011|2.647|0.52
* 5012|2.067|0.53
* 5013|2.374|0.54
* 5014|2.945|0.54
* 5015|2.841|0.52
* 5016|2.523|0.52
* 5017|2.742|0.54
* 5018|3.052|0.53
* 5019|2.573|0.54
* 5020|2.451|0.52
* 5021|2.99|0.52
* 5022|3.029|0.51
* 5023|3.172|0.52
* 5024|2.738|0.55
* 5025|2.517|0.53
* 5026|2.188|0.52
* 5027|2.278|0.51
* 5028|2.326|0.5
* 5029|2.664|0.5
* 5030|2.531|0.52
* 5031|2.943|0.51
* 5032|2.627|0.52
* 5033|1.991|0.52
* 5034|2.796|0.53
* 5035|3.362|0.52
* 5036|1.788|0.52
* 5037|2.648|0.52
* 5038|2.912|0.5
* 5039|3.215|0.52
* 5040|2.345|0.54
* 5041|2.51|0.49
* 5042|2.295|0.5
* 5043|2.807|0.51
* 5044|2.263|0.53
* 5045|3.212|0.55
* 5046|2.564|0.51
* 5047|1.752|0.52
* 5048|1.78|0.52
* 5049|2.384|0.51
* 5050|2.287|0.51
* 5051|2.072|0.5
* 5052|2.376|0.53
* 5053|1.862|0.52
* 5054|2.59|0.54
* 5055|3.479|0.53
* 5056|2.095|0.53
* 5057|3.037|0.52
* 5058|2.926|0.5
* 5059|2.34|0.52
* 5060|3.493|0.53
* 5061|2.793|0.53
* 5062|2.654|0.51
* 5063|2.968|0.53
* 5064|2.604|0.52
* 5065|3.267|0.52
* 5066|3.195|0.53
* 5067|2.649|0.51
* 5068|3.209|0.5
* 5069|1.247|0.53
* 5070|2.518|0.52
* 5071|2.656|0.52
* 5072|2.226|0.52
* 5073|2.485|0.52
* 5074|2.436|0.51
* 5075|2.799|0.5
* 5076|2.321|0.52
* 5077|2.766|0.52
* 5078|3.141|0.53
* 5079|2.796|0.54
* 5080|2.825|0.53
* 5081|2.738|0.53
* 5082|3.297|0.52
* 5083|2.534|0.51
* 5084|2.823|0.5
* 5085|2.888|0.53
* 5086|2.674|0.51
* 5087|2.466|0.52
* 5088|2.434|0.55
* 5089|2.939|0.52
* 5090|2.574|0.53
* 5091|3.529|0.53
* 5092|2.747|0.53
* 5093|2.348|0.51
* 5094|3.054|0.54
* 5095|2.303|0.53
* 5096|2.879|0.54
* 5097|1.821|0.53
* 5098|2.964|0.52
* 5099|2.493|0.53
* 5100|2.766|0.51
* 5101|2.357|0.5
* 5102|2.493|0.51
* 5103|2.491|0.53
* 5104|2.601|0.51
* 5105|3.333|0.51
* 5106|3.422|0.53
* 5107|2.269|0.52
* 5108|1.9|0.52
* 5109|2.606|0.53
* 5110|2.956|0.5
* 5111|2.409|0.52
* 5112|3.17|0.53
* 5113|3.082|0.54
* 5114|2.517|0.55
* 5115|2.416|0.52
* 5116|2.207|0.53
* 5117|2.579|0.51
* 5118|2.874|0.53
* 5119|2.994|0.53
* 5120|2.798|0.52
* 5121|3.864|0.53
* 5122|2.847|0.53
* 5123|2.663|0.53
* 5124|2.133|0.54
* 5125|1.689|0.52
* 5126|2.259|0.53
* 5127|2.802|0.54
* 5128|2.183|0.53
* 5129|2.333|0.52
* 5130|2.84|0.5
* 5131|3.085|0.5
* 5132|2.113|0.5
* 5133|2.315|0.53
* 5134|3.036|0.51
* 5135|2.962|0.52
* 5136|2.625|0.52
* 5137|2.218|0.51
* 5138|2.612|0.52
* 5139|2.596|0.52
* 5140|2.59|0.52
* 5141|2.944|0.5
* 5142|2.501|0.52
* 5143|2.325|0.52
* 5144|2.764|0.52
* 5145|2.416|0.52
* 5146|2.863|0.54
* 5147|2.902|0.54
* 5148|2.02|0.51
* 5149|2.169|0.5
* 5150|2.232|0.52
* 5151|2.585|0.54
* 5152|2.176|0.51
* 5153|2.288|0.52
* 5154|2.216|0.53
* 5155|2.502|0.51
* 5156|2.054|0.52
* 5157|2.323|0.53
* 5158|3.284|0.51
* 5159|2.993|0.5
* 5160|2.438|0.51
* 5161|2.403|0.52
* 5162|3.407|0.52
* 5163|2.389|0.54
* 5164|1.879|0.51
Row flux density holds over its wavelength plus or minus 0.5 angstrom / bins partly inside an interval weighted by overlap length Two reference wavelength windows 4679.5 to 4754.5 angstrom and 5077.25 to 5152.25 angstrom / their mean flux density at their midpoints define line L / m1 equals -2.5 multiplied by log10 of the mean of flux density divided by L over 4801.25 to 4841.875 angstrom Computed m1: 0.12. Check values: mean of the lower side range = 3.08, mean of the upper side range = 2.64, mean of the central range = 2.66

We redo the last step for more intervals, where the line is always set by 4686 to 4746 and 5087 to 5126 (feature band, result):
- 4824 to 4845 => 0.14 mag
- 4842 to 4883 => 0.04 mag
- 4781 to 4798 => 0.07 mag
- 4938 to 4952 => 0.11 mag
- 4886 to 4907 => 0.07 mag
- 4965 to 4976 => -0.04 mag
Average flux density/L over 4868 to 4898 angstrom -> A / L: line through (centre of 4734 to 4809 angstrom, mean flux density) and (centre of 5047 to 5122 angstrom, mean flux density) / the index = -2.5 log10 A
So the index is 0.13 mag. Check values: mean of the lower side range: 2.95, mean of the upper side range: 2.67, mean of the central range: 2.54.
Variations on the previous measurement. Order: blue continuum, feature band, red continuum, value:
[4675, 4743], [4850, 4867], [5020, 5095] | -0.113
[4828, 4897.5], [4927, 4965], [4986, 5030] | 0.025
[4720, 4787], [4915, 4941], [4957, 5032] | 0.145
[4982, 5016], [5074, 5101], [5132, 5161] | 0.113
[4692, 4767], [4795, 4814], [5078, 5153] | 0.141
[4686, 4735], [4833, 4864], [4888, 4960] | -0.001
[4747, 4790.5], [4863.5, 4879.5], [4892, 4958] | 0.244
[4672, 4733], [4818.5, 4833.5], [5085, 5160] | 0.082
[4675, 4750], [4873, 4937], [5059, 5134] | 0.044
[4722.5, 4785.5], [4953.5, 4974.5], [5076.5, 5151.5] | -0.231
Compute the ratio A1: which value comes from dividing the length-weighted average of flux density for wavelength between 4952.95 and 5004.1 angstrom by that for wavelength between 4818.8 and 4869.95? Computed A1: 1.1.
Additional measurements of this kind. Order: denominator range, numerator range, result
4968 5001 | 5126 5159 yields 0.91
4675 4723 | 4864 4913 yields 0.82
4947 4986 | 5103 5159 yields 0.82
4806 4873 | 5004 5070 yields 1.13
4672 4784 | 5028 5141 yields 0.85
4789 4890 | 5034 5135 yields 0.97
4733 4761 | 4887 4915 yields 0.88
